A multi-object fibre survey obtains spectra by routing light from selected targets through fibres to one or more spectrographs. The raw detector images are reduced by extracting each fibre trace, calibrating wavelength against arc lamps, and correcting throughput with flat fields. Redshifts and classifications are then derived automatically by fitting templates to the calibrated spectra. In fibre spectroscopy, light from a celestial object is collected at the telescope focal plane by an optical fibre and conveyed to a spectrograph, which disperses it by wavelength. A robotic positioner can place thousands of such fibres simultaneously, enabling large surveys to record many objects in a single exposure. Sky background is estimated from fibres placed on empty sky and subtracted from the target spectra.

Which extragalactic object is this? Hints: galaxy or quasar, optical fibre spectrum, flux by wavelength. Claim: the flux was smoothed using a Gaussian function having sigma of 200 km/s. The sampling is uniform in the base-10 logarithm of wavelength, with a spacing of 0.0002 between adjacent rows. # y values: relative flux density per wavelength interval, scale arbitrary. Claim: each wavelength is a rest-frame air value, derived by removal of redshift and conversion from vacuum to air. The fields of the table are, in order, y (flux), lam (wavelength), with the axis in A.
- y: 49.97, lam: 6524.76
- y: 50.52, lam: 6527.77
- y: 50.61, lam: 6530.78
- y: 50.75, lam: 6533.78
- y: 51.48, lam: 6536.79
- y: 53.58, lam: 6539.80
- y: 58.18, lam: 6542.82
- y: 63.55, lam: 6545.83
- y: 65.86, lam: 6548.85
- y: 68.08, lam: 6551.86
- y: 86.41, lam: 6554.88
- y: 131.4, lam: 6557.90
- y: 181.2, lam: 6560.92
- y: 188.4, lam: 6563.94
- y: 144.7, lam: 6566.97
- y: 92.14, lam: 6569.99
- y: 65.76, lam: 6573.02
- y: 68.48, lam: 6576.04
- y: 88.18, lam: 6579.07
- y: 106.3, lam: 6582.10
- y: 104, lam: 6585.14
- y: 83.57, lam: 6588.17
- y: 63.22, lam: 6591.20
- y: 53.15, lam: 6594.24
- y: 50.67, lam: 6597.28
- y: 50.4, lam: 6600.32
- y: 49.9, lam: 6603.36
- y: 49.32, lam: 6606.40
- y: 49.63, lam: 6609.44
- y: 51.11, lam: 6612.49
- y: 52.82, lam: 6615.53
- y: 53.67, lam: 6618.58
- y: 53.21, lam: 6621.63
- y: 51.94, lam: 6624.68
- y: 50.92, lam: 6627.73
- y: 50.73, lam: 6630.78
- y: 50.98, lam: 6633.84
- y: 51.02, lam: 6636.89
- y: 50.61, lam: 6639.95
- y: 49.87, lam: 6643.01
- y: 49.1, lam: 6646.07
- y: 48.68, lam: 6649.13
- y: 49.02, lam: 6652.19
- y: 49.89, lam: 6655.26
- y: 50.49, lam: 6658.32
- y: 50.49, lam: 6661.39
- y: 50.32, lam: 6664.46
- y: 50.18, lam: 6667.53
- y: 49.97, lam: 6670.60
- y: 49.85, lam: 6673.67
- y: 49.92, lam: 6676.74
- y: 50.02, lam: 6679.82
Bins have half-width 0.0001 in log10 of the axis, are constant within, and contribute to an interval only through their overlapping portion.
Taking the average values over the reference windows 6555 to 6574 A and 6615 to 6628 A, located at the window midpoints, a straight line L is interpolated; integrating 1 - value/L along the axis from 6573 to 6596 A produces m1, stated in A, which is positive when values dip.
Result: 5.5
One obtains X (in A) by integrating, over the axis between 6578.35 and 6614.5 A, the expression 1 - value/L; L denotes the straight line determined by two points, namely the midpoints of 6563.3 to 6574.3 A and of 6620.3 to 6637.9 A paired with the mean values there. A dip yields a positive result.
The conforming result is 9.5 A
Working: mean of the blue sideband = 119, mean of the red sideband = 51.5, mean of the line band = 65.9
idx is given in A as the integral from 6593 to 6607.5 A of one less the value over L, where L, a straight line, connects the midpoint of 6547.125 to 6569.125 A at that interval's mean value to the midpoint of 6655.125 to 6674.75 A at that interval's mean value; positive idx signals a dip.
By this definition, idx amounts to 6.7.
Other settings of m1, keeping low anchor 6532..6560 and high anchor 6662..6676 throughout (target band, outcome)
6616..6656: 3.7 A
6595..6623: 4.4 A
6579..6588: -4.6 A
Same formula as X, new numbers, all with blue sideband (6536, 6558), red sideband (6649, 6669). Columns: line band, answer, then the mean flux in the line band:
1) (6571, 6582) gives -2.59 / 79.1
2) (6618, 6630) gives 0.80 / 52.2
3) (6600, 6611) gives 1.75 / 49.7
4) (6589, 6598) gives 0.44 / 58.2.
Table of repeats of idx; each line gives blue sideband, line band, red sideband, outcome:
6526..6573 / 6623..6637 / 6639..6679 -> 2.1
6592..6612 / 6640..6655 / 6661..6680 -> 0.3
